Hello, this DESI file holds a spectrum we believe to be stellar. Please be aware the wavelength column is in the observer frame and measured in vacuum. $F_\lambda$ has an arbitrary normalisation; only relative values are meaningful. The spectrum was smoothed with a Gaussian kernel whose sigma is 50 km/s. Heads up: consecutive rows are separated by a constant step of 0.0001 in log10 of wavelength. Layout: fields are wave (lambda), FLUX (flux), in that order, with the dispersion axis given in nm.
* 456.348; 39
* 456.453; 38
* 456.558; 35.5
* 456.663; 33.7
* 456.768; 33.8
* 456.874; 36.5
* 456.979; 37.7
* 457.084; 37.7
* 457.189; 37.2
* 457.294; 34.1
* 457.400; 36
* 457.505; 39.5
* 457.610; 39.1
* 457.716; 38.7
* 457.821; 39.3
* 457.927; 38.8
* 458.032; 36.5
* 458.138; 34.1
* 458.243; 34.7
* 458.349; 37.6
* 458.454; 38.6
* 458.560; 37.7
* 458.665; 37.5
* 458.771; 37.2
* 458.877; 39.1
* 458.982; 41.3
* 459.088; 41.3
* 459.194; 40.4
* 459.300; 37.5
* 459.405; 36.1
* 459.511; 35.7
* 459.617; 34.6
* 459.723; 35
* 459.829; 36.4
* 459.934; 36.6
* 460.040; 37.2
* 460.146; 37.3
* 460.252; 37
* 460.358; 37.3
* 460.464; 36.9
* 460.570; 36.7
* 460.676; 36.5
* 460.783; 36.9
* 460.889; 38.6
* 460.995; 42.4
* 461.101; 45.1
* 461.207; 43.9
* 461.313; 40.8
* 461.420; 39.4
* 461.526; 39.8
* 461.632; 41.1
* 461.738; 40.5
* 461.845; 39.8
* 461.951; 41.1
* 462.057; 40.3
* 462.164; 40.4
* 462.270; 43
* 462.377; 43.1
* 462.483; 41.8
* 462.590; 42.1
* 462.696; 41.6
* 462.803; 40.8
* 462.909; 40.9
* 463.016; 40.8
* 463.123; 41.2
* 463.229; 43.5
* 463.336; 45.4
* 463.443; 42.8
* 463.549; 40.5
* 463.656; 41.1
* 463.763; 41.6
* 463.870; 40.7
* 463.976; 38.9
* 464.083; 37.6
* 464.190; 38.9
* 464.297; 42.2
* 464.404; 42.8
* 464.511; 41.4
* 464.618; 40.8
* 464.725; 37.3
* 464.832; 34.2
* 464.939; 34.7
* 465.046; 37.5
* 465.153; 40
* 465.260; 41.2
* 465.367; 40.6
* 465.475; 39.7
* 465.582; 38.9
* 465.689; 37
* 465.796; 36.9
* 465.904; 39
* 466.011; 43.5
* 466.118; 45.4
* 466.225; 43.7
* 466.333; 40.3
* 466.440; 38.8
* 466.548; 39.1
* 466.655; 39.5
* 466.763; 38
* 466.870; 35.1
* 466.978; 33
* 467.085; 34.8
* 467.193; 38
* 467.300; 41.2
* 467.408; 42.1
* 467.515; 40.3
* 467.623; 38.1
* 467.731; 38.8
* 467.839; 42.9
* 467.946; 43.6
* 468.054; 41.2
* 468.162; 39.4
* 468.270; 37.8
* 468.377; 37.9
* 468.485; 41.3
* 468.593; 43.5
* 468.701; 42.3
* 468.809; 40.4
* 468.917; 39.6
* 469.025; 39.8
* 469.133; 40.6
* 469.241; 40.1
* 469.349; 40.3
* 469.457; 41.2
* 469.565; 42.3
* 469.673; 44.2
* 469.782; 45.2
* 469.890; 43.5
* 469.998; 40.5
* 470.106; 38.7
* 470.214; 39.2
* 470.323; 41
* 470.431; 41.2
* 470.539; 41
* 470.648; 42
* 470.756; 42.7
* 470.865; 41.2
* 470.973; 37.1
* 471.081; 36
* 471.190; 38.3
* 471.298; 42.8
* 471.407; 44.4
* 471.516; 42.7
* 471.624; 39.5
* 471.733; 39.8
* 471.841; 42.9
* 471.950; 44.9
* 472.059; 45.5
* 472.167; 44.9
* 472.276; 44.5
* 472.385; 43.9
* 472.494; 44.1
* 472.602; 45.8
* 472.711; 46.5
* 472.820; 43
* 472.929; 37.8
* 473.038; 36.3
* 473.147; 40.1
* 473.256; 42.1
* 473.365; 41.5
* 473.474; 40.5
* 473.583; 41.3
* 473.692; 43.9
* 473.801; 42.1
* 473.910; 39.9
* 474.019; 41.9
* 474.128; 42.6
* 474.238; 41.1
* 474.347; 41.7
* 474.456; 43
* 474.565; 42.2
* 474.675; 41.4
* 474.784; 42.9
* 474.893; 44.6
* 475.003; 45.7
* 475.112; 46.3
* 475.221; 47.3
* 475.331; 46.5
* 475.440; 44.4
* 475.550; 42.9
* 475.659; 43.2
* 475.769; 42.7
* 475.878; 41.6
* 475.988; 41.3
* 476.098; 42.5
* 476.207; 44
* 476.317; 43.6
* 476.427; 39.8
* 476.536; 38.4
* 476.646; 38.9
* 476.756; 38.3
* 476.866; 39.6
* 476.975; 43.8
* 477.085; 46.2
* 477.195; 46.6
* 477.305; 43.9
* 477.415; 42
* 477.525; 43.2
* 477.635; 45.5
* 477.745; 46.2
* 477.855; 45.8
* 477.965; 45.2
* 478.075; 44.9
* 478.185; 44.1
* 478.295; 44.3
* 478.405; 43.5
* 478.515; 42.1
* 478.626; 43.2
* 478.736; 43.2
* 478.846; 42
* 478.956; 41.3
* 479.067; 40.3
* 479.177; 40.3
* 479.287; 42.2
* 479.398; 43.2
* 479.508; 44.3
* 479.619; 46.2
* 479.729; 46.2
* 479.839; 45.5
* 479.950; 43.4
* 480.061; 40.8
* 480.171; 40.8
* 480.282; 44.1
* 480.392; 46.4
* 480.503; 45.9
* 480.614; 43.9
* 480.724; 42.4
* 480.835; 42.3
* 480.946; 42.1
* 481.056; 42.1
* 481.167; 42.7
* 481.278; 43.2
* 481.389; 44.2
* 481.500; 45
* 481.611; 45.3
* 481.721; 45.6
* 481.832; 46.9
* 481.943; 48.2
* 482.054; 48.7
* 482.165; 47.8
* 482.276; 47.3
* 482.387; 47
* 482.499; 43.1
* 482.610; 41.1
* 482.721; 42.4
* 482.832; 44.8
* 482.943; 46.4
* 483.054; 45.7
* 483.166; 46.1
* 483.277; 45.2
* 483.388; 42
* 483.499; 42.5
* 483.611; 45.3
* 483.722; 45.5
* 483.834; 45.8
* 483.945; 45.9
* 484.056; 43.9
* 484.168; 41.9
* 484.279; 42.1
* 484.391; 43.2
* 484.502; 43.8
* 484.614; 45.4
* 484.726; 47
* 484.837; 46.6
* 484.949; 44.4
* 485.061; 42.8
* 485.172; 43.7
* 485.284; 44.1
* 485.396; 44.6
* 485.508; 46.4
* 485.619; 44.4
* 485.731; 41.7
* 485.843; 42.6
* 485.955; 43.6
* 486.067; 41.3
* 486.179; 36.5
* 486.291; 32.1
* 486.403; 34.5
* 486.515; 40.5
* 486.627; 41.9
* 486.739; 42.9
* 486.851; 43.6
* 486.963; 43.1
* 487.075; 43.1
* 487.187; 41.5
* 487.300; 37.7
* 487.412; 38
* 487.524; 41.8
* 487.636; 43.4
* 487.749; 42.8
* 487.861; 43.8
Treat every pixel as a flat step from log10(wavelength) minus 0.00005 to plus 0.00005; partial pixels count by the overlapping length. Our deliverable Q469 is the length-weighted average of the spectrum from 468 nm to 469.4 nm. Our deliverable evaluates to 40.3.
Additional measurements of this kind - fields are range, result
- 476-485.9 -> 43.9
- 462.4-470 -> 40.3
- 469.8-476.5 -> 42.2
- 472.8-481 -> 42.9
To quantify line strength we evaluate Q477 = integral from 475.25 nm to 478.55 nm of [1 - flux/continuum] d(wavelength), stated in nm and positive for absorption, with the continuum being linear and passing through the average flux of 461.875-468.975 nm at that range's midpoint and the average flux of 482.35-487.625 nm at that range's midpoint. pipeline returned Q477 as -0.111 nm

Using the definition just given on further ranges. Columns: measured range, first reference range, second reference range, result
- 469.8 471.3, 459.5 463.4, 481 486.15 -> 0.048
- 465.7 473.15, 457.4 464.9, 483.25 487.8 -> -0.072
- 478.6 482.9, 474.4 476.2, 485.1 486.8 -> -0.151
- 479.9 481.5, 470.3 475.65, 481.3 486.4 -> 0.014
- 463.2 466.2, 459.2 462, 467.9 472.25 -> -0.034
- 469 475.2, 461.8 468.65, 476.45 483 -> -0.014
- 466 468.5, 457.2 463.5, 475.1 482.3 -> 0.073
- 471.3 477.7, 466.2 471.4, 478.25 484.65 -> -0.119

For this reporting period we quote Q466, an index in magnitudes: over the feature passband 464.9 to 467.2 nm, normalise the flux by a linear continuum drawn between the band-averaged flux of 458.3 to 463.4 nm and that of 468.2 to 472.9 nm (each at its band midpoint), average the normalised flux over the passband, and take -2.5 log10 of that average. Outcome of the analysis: 0.05 mag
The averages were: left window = 39.5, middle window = 38.9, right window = 41.7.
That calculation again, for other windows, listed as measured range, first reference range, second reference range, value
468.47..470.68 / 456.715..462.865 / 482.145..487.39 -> -0.02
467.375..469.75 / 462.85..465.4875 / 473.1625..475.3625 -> 0.01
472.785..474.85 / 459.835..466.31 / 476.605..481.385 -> 0.02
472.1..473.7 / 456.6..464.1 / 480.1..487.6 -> -0.03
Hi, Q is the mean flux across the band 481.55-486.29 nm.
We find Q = 44.3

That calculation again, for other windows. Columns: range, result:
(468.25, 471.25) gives 40.7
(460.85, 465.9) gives 40.5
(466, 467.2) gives 39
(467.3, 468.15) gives 40.9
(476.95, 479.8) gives 43.8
